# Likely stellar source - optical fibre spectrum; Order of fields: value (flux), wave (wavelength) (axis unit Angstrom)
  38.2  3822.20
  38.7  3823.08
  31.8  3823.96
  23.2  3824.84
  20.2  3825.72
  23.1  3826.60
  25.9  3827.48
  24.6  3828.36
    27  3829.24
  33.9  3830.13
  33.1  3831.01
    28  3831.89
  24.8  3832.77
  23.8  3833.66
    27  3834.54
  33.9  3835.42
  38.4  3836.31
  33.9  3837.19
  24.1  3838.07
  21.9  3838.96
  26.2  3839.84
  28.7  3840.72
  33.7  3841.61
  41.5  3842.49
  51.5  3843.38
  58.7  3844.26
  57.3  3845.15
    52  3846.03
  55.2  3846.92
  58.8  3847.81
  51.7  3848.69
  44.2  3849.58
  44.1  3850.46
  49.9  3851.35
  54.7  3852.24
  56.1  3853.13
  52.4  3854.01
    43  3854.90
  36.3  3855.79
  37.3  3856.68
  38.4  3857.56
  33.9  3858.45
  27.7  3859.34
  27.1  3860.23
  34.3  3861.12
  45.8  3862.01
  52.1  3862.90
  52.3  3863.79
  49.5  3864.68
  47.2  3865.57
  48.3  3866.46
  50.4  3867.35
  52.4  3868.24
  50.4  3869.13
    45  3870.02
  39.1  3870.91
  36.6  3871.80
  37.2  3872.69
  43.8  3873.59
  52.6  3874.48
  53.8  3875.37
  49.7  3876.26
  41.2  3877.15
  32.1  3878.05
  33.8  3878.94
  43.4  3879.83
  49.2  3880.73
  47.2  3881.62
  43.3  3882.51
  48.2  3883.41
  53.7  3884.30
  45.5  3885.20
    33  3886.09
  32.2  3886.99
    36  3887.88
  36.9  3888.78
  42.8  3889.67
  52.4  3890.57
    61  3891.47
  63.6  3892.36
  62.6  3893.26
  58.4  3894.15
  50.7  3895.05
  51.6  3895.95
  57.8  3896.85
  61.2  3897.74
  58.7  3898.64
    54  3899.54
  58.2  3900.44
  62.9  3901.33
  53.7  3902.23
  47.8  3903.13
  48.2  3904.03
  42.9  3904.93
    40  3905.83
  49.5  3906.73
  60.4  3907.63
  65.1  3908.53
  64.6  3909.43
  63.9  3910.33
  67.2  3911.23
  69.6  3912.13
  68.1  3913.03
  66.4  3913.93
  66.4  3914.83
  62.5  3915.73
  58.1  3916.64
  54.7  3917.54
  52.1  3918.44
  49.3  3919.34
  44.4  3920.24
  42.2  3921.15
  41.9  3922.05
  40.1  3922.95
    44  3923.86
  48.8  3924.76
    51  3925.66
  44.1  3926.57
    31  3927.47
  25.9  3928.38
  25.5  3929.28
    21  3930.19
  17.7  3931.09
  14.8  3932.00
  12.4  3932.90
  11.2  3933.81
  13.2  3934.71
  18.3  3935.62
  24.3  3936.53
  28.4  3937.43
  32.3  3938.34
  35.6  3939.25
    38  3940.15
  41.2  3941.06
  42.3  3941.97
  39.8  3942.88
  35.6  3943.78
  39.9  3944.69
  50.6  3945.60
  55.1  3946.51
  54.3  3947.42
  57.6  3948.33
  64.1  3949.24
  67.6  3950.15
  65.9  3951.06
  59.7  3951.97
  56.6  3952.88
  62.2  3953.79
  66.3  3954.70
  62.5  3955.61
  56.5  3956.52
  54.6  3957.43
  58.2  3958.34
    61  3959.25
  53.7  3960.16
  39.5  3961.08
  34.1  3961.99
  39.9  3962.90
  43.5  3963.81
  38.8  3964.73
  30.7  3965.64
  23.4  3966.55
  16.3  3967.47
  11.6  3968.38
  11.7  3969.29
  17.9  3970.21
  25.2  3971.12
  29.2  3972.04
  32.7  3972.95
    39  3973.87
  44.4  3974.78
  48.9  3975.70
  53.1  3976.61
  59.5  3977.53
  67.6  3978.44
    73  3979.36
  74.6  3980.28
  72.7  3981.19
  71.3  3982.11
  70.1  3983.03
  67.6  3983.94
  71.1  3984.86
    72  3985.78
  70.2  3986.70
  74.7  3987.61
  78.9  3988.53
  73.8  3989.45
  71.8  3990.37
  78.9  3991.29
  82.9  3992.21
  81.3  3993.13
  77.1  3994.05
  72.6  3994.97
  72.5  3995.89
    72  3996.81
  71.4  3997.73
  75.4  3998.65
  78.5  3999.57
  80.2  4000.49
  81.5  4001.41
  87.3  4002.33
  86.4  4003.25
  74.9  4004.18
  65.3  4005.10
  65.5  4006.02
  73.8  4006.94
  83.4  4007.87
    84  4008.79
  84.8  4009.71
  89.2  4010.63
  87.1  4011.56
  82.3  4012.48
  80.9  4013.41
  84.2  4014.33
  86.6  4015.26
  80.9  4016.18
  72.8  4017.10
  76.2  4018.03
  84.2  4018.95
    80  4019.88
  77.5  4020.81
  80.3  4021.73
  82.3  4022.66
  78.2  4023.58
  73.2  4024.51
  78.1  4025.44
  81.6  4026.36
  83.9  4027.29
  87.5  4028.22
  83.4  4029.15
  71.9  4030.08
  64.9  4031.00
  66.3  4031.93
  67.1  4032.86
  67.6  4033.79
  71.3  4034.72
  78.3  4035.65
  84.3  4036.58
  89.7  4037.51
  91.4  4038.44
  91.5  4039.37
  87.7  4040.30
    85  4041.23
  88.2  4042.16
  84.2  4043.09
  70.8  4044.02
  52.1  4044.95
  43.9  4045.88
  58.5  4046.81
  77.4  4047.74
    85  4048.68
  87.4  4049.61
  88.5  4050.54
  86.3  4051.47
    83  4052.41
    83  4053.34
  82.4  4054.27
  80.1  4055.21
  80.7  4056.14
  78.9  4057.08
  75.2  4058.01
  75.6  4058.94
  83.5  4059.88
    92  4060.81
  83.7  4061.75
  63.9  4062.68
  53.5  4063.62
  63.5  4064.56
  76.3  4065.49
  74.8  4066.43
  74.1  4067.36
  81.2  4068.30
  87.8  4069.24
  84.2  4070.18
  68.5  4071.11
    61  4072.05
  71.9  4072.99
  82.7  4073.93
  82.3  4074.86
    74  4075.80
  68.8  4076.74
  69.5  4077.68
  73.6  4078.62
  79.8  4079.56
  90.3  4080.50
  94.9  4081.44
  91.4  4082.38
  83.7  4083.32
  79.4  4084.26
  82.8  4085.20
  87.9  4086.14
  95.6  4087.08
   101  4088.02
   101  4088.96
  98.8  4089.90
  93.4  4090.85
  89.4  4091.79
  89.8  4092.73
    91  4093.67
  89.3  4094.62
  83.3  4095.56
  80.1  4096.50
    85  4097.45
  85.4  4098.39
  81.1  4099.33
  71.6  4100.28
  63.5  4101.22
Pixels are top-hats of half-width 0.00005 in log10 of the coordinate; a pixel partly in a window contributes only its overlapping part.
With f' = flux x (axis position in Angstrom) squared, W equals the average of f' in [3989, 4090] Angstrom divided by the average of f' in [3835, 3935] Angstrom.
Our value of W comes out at 1.87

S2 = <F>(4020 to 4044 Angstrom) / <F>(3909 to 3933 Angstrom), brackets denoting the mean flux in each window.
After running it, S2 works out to 1.7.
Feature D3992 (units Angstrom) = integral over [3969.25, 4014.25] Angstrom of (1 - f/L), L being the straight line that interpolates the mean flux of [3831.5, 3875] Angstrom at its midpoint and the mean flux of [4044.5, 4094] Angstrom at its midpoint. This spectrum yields -1.5 Angstrom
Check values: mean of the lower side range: 42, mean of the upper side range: 80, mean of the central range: 68.9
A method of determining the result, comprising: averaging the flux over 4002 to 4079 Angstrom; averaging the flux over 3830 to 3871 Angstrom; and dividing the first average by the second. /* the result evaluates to 1.9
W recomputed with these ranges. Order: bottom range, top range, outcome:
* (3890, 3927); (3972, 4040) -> 1.43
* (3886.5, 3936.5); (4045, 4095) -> 1.86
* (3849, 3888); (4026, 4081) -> 1.93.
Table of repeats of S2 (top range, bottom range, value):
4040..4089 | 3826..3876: 1.94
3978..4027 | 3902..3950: 1.75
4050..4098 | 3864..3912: 1.64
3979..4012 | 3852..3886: 1.73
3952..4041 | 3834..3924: 1.41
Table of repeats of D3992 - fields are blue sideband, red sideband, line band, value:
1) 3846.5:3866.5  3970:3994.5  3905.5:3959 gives 8.48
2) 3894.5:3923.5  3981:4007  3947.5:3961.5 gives 1.45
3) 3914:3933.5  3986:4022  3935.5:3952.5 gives 1.81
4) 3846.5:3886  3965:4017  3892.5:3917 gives -3.23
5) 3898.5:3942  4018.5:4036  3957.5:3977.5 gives 7.41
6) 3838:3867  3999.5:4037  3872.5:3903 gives 1.39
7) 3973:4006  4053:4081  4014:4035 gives -1.17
